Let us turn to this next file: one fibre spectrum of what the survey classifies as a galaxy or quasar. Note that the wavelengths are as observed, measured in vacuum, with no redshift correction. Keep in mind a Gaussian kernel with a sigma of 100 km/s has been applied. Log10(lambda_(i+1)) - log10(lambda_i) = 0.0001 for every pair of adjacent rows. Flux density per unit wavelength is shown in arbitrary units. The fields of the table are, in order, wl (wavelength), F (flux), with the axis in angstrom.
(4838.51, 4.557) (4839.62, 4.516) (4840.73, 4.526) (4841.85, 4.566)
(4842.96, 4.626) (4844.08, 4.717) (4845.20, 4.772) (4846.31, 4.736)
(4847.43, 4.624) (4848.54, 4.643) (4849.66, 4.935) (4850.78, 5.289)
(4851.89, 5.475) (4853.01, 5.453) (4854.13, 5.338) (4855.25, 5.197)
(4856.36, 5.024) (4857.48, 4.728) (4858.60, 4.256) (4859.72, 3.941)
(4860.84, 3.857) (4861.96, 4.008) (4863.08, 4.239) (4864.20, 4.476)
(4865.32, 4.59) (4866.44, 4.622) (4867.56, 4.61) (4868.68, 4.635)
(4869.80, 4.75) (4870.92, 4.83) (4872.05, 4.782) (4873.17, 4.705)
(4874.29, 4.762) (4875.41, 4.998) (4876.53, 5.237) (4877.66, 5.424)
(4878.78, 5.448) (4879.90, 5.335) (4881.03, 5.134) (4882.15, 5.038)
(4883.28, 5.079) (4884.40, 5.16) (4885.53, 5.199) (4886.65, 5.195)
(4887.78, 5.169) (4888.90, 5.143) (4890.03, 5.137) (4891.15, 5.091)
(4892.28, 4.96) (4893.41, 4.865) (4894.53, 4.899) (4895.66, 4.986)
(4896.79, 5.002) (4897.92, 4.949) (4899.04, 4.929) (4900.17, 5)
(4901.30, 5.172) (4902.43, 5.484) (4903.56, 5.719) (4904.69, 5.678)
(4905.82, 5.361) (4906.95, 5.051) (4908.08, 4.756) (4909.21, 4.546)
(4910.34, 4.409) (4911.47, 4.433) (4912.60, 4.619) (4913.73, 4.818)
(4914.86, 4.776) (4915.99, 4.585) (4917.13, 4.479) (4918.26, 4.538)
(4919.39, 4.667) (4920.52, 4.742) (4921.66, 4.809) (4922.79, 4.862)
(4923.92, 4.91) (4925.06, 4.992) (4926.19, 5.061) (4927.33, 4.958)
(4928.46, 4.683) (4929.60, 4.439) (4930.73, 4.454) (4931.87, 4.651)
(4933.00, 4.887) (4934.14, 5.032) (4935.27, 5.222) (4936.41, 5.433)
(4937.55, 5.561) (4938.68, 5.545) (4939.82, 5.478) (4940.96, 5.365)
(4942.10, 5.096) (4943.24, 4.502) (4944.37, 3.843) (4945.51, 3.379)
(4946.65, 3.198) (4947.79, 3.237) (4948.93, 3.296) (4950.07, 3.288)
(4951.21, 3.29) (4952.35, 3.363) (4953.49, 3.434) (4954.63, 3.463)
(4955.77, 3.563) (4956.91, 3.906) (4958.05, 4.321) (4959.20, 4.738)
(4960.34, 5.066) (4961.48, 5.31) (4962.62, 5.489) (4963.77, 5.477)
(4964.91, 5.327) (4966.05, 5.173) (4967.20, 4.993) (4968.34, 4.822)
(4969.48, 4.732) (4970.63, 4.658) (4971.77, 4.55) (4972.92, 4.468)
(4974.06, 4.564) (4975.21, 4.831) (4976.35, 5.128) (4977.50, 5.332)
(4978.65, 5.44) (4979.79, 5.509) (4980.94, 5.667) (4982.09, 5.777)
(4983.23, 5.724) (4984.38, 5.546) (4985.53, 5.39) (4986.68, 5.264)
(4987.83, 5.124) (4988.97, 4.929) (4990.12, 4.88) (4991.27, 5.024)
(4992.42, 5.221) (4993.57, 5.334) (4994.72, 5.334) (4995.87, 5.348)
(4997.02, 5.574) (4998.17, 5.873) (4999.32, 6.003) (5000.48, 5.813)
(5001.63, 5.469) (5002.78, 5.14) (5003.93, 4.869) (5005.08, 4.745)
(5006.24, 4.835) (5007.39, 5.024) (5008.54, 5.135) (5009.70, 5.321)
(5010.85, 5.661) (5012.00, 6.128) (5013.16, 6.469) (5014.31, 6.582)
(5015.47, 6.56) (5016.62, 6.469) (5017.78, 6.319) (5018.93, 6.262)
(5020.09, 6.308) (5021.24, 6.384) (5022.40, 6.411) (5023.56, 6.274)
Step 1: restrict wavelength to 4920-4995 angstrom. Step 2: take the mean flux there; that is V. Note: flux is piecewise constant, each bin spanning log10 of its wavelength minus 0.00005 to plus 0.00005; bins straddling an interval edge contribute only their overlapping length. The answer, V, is 4.77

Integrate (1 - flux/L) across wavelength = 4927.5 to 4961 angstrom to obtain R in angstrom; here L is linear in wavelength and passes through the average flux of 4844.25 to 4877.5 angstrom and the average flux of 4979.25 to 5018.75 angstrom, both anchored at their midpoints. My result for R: 5.6 angstrom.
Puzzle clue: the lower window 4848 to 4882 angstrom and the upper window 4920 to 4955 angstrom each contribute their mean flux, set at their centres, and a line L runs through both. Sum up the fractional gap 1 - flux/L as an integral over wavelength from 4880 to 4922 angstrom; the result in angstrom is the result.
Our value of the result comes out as -2.8 angstrom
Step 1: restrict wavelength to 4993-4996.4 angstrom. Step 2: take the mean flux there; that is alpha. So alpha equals 5.34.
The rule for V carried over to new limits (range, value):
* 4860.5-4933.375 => 4.88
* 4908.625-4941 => 4.85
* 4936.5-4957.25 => 4.08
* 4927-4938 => 4.93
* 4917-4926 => 4.78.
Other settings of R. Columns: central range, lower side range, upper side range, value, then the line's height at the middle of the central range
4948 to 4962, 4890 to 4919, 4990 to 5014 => 3.5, 5.18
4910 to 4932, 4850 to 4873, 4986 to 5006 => 1.2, 4.96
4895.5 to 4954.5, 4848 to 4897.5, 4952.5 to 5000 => 3.6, 4.96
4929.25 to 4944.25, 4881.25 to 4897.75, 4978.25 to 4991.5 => 0.5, 5.21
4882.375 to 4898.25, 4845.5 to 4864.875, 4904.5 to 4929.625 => -1.0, 4.76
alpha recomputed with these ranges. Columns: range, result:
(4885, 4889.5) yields 5.18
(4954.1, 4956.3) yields 3.51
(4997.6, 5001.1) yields 5.88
